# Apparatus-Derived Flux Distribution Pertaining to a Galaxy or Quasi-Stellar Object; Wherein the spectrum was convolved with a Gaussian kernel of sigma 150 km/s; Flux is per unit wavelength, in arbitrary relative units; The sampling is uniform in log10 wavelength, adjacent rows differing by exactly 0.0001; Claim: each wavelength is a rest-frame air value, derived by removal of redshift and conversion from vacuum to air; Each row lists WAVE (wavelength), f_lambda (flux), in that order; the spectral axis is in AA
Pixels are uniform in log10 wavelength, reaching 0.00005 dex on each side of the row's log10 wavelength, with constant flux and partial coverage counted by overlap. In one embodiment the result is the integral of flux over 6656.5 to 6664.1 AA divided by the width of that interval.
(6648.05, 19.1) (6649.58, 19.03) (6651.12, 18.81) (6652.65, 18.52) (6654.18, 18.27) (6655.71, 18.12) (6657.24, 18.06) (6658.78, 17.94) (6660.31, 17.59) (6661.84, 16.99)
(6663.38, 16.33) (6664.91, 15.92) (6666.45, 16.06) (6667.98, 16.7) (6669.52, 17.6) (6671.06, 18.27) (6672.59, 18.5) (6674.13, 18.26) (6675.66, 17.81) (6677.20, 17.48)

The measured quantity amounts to 17.4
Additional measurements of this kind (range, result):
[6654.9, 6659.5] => 18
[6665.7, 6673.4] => 17.4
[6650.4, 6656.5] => 18.5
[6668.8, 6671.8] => 17.9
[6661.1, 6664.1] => 16.6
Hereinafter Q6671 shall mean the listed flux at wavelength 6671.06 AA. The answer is 18.27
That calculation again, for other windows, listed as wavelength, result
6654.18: 18.27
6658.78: 17.94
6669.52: 17.6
